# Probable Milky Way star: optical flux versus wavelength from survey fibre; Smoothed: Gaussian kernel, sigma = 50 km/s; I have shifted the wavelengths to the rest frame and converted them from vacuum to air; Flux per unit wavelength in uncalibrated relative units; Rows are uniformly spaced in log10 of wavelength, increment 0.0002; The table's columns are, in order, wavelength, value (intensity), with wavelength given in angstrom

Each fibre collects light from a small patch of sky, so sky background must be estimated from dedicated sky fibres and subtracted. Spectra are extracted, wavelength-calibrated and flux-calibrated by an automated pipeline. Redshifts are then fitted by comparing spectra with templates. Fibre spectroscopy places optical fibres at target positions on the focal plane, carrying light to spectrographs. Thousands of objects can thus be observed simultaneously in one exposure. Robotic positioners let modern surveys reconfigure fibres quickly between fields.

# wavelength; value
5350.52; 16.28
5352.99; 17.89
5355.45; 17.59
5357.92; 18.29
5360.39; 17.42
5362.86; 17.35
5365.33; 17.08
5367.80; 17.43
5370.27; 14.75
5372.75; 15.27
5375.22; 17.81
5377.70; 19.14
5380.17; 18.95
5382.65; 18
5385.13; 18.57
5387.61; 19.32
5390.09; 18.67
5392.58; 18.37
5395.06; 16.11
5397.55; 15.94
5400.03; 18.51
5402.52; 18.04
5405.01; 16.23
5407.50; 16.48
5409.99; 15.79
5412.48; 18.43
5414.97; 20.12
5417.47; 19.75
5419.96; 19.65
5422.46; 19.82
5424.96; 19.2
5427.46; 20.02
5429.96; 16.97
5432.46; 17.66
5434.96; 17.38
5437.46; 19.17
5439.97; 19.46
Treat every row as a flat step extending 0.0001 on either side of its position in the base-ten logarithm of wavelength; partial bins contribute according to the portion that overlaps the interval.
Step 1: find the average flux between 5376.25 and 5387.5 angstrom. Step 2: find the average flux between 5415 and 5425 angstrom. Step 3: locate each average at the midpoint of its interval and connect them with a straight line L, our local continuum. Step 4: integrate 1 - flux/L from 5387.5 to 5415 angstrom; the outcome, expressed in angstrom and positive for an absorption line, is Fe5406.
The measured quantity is 2.5 angstrom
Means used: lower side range 18.7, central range 17.5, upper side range 19.7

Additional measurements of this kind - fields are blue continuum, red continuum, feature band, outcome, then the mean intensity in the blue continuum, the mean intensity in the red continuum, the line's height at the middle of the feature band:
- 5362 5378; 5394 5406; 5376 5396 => -1.76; 16.8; 17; 16.9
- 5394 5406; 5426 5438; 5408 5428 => -1.45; 17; 18.2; 17.7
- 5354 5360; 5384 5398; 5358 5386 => 0.68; 17.9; 17.9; 17.9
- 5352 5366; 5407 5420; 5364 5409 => 1.31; 17.6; 18.4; 18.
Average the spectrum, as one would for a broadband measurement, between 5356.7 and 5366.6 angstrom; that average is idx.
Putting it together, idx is 17.5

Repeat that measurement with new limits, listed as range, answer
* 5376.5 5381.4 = 19.1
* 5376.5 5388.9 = 18.8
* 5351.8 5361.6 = 17.8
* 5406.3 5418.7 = 18.1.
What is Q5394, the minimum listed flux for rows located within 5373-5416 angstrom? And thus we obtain 15.79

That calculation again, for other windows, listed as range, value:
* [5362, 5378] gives 14.75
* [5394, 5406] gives 15.94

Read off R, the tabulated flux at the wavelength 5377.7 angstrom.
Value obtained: 19.14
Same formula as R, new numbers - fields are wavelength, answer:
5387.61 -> 19.32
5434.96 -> 17.38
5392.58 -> 18.37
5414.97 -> 20.12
